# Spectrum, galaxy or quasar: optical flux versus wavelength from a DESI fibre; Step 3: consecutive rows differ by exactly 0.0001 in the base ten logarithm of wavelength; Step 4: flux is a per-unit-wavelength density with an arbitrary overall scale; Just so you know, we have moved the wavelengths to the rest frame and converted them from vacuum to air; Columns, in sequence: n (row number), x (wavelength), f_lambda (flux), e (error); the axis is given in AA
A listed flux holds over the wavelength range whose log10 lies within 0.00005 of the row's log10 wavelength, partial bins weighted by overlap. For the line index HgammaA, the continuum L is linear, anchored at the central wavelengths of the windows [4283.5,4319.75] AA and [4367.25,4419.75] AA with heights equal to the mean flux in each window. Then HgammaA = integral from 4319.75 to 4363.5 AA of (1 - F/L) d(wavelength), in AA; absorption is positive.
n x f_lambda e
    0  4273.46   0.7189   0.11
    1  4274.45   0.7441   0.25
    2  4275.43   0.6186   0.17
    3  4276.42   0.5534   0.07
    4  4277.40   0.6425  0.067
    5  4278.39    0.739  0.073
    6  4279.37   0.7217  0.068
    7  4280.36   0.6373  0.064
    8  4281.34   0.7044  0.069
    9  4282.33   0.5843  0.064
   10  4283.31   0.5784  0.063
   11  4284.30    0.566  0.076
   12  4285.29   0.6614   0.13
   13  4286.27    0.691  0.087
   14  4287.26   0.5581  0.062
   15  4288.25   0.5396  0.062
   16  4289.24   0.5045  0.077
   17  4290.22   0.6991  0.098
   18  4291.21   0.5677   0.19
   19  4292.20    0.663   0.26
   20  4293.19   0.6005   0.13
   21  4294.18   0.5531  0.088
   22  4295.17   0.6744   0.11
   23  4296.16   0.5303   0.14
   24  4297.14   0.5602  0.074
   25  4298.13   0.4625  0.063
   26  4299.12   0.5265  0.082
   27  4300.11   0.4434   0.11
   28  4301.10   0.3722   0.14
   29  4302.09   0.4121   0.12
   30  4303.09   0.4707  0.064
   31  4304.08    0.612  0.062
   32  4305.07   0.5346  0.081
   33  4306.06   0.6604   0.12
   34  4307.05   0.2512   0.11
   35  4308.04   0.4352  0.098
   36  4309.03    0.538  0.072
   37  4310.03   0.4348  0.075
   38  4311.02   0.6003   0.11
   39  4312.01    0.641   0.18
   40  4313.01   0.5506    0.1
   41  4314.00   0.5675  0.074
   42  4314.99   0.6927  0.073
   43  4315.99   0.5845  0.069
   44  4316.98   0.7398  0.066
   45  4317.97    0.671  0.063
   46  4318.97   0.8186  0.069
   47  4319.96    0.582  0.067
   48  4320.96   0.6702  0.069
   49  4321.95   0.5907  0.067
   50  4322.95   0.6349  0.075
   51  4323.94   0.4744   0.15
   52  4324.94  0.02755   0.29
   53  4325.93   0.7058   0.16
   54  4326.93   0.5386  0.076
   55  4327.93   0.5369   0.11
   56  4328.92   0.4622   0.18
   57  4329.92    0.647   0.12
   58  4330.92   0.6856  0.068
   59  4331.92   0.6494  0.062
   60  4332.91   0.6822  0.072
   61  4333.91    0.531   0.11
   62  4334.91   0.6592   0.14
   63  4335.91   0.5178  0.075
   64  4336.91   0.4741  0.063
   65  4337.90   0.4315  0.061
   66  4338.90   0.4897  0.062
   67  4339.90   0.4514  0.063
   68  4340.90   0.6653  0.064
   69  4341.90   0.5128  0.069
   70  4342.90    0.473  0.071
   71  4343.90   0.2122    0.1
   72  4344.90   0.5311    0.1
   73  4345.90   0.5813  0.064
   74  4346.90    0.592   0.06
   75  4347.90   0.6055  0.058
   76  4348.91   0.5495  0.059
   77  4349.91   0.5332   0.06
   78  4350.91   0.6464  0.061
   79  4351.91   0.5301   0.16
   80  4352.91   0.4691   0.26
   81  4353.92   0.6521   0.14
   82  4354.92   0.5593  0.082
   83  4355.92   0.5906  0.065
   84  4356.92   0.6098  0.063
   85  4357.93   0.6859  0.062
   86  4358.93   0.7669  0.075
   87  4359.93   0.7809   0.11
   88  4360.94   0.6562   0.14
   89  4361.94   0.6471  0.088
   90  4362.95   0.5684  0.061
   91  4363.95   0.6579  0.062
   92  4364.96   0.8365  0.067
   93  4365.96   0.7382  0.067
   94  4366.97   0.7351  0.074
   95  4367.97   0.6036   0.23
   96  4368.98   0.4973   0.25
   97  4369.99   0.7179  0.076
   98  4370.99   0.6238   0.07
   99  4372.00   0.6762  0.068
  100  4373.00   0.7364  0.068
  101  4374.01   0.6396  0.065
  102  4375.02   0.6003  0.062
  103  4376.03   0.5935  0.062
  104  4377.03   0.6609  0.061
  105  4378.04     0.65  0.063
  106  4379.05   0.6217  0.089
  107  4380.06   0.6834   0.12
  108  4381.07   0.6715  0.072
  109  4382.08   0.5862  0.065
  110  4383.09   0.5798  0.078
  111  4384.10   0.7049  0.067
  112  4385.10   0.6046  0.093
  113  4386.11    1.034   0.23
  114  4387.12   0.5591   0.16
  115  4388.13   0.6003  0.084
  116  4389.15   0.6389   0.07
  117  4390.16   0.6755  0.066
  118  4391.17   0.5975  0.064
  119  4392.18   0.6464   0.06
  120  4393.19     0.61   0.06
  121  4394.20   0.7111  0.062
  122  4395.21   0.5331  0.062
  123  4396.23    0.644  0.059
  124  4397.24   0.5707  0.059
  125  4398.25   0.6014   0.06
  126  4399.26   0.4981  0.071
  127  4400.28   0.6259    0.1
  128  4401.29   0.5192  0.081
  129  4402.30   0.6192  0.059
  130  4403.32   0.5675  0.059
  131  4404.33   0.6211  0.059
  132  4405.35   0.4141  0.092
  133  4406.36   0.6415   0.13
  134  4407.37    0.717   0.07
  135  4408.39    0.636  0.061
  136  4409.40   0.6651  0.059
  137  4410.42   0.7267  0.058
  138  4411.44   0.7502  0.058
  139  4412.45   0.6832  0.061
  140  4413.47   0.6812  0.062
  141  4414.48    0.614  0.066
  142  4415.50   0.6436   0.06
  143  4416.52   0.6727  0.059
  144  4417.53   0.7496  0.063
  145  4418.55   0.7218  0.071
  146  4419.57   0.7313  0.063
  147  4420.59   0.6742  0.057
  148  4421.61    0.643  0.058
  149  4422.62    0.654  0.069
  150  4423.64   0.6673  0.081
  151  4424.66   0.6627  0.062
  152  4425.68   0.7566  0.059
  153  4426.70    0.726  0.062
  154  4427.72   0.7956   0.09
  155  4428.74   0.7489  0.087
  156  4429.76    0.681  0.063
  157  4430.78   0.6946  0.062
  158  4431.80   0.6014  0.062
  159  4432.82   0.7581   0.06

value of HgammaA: 2.5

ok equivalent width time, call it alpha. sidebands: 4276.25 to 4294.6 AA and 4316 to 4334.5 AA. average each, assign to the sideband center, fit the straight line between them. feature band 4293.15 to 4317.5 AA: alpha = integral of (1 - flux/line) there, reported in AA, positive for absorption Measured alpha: 2.8 AA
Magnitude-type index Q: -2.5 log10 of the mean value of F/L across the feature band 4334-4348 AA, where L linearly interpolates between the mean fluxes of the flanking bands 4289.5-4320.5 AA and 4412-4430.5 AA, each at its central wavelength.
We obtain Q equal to 0.18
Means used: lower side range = 0.563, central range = 0.512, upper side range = 0.695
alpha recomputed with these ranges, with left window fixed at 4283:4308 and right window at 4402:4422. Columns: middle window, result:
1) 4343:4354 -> 1.2 AA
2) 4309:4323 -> -1.4 AA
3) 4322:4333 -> 0.6 AA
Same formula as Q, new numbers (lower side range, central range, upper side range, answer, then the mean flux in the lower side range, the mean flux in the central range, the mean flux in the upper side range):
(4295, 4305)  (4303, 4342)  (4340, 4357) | -0.08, 0.502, 0.562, 0.544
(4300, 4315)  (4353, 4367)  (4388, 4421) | -0.16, 0.51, 0.669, 0.637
